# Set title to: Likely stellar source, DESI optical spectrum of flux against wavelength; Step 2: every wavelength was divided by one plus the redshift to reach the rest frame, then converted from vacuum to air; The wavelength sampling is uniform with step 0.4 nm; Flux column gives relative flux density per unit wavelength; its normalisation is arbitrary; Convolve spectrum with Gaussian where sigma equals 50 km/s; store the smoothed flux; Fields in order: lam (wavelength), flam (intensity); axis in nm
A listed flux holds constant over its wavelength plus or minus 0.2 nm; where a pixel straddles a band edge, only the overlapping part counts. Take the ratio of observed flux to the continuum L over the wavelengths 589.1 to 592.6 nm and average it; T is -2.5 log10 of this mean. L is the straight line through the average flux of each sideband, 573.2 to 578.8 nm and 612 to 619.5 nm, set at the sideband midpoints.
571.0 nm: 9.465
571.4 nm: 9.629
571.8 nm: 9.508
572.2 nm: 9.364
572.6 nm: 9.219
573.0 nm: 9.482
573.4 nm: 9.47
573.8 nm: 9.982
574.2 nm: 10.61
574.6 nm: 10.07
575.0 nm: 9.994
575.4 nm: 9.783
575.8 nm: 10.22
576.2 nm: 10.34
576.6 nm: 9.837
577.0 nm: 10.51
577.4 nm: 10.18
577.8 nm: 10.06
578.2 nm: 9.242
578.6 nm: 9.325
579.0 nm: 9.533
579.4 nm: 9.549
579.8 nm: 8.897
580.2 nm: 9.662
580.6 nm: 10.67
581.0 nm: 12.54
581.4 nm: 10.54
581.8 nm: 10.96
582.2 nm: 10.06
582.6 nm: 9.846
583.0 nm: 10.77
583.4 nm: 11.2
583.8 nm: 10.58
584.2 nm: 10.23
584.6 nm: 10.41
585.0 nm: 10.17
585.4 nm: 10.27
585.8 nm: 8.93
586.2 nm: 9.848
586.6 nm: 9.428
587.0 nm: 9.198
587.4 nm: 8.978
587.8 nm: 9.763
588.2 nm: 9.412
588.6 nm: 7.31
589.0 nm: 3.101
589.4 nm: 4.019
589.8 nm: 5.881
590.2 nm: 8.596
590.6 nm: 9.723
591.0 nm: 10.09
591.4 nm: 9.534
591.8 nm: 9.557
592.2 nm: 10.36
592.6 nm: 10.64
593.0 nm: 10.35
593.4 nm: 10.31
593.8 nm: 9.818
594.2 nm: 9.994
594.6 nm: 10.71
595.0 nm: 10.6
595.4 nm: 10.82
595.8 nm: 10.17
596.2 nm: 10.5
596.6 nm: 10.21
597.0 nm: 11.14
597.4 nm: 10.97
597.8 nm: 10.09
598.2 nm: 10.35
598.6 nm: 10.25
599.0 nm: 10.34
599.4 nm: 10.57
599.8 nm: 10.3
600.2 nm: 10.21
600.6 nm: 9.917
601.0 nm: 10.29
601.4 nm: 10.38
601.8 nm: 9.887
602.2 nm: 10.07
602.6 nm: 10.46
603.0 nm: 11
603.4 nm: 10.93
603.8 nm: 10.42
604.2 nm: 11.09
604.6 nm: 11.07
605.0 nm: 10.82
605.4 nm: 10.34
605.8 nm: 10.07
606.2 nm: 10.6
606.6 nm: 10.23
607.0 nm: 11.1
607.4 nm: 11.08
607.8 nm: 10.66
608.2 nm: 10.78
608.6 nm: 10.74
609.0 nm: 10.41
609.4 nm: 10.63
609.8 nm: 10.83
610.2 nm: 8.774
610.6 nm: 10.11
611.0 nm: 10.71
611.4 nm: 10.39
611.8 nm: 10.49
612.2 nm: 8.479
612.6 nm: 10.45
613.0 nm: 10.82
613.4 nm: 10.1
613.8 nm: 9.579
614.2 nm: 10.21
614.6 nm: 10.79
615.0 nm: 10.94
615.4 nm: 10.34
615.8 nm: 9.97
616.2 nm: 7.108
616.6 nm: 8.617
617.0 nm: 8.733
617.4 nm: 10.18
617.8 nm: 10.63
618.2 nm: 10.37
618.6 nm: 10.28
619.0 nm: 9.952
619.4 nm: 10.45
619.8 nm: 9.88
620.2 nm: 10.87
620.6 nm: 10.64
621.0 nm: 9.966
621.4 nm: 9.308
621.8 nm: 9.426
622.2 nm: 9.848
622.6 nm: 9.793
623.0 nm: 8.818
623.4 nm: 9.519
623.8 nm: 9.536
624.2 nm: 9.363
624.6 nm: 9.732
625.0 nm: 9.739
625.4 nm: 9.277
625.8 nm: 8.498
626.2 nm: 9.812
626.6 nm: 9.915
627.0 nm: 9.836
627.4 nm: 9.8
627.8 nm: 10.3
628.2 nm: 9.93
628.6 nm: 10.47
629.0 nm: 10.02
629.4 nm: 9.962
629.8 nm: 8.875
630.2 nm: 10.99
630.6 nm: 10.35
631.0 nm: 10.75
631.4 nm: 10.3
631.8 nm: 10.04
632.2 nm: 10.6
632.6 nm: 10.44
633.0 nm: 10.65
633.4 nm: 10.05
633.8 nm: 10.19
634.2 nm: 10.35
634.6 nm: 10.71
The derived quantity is 0.18 mag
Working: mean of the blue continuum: 9.97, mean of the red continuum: 9.89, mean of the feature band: 8.44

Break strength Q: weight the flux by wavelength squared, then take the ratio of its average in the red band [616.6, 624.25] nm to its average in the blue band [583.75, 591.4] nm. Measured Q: 1.26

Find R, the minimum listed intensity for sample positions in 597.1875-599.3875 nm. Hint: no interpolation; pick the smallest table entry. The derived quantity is 10.09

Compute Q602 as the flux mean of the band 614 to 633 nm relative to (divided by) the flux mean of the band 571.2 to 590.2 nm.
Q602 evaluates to 1.04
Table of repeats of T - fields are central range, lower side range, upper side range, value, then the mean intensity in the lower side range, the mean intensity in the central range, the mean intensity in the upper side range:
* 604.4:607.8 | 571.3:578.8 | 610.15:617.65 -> -0.09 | 9.84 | 10.7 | 9.86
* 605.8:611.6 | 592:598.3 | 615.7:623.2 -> -0.05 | 10.4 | 10.5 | 9.73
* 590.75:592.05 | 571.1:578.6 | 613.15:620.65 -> 0.02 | 9.84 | 9.75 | 9.97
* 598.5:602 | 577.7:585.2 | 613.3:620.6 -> -0.02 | 10.2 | 10.2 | 9.96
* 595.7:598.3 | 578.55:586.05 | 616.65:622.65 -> -0.04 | 10.2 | 10.5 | 9.99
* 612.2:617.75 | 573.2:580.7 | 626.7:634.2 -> 0.03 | 9.88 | 9.81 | 10.2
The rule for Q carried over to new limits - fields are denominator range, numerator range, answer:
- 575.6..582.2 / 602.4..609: 1.16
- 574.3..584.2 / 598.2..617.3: 1.11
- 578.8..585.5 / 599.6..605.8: 1.08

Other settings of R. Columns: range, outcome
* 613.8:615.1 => 10.21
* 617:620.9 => 8.733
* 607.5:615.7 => 8.479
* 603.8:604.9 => 11.07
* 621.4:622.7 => 9.426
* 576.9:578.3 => 9.242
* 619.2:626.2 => 8.498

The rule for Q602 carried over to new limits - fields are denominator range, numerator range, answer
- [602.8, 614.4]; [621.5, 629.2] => 0.92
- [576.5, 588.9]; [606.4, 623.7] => 1.02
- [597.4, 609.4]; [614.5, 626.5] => 0.93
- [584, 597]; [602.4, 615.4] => 1.12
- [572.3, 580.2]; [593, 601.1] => 1.06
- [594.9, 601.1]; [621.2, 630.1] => 0.93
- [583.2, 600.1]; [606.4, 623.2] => 1.05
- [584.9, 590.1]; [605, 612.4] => 1.27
